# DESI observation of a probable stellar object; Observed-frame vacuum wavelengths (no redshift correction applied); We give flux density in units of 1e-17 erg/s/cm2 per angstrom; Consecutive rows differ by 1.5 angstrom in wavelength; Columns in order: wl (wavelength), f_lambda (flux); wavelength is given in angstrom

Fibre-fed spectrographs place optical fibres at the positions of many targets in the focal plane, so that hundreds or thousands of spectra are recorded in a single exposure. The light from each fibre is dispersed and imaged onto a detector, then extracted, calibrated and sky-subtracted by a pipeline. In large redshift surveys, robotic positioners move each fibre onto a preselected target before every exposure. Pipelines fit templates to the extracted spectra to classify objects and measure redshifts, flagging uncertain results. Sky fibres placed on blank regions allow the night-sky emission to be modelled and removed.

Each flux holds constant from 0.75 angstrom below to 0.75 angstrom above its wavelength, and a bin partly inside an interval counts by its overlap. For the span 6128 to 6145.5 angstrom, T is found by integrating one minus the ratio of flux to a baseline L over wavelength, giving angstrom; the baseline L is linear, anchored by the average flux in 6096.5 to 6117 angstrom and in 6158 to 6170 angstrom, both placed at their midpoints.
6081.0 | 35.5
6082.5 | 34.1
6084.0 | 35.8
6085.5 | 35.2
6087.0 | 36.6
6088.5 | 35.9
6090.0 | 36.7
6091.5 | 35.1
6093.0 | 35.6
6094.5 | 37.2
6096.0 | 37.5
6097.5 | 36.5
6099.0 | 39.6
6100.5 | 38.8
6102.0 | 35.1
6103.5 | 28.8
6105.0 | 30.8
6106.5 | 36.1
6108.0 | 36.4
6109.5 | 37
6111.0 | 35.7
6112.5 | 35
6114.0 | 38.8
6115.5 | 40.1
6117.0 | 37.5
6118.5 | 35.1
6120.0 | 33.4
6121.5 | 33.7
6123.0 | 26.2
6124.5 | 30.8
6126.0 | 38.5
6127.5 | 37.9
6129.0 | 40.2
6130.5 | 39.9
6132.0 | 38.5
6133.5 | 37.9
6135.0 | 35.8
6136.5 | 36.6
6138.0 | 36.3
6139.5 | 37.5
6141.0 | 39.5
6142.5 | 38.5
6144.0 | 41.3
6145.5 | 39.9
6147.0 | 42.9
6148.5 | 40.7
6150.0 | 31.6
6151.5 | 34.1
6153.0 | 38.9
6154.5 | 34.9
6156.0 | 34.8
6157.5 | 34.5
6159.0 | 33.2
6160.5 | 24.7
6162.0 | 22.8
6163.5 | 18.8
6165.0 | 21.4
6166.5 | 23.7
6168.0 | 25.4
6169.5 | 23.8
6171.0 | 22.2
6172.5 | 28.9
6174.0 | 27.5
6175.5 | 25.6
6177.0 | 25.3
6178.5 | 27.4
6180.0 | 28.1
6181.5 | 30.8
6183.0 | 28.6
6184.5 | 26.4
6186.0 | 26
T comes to -4.9 angstrom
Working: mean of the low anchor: 36.1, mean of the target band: 38.4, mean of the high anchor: 24.4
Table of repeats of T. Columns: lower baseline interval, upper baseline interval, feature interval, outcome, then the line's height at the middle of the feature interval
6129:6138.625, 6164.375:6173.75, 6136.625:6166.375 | -2.44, 31.1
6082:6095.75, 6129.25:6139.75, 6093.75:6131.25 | 0.94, 36.8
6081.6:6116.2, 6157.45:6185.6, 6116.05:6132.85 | -1.66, 32.5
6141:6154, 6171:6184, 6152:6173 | 3.40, 33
